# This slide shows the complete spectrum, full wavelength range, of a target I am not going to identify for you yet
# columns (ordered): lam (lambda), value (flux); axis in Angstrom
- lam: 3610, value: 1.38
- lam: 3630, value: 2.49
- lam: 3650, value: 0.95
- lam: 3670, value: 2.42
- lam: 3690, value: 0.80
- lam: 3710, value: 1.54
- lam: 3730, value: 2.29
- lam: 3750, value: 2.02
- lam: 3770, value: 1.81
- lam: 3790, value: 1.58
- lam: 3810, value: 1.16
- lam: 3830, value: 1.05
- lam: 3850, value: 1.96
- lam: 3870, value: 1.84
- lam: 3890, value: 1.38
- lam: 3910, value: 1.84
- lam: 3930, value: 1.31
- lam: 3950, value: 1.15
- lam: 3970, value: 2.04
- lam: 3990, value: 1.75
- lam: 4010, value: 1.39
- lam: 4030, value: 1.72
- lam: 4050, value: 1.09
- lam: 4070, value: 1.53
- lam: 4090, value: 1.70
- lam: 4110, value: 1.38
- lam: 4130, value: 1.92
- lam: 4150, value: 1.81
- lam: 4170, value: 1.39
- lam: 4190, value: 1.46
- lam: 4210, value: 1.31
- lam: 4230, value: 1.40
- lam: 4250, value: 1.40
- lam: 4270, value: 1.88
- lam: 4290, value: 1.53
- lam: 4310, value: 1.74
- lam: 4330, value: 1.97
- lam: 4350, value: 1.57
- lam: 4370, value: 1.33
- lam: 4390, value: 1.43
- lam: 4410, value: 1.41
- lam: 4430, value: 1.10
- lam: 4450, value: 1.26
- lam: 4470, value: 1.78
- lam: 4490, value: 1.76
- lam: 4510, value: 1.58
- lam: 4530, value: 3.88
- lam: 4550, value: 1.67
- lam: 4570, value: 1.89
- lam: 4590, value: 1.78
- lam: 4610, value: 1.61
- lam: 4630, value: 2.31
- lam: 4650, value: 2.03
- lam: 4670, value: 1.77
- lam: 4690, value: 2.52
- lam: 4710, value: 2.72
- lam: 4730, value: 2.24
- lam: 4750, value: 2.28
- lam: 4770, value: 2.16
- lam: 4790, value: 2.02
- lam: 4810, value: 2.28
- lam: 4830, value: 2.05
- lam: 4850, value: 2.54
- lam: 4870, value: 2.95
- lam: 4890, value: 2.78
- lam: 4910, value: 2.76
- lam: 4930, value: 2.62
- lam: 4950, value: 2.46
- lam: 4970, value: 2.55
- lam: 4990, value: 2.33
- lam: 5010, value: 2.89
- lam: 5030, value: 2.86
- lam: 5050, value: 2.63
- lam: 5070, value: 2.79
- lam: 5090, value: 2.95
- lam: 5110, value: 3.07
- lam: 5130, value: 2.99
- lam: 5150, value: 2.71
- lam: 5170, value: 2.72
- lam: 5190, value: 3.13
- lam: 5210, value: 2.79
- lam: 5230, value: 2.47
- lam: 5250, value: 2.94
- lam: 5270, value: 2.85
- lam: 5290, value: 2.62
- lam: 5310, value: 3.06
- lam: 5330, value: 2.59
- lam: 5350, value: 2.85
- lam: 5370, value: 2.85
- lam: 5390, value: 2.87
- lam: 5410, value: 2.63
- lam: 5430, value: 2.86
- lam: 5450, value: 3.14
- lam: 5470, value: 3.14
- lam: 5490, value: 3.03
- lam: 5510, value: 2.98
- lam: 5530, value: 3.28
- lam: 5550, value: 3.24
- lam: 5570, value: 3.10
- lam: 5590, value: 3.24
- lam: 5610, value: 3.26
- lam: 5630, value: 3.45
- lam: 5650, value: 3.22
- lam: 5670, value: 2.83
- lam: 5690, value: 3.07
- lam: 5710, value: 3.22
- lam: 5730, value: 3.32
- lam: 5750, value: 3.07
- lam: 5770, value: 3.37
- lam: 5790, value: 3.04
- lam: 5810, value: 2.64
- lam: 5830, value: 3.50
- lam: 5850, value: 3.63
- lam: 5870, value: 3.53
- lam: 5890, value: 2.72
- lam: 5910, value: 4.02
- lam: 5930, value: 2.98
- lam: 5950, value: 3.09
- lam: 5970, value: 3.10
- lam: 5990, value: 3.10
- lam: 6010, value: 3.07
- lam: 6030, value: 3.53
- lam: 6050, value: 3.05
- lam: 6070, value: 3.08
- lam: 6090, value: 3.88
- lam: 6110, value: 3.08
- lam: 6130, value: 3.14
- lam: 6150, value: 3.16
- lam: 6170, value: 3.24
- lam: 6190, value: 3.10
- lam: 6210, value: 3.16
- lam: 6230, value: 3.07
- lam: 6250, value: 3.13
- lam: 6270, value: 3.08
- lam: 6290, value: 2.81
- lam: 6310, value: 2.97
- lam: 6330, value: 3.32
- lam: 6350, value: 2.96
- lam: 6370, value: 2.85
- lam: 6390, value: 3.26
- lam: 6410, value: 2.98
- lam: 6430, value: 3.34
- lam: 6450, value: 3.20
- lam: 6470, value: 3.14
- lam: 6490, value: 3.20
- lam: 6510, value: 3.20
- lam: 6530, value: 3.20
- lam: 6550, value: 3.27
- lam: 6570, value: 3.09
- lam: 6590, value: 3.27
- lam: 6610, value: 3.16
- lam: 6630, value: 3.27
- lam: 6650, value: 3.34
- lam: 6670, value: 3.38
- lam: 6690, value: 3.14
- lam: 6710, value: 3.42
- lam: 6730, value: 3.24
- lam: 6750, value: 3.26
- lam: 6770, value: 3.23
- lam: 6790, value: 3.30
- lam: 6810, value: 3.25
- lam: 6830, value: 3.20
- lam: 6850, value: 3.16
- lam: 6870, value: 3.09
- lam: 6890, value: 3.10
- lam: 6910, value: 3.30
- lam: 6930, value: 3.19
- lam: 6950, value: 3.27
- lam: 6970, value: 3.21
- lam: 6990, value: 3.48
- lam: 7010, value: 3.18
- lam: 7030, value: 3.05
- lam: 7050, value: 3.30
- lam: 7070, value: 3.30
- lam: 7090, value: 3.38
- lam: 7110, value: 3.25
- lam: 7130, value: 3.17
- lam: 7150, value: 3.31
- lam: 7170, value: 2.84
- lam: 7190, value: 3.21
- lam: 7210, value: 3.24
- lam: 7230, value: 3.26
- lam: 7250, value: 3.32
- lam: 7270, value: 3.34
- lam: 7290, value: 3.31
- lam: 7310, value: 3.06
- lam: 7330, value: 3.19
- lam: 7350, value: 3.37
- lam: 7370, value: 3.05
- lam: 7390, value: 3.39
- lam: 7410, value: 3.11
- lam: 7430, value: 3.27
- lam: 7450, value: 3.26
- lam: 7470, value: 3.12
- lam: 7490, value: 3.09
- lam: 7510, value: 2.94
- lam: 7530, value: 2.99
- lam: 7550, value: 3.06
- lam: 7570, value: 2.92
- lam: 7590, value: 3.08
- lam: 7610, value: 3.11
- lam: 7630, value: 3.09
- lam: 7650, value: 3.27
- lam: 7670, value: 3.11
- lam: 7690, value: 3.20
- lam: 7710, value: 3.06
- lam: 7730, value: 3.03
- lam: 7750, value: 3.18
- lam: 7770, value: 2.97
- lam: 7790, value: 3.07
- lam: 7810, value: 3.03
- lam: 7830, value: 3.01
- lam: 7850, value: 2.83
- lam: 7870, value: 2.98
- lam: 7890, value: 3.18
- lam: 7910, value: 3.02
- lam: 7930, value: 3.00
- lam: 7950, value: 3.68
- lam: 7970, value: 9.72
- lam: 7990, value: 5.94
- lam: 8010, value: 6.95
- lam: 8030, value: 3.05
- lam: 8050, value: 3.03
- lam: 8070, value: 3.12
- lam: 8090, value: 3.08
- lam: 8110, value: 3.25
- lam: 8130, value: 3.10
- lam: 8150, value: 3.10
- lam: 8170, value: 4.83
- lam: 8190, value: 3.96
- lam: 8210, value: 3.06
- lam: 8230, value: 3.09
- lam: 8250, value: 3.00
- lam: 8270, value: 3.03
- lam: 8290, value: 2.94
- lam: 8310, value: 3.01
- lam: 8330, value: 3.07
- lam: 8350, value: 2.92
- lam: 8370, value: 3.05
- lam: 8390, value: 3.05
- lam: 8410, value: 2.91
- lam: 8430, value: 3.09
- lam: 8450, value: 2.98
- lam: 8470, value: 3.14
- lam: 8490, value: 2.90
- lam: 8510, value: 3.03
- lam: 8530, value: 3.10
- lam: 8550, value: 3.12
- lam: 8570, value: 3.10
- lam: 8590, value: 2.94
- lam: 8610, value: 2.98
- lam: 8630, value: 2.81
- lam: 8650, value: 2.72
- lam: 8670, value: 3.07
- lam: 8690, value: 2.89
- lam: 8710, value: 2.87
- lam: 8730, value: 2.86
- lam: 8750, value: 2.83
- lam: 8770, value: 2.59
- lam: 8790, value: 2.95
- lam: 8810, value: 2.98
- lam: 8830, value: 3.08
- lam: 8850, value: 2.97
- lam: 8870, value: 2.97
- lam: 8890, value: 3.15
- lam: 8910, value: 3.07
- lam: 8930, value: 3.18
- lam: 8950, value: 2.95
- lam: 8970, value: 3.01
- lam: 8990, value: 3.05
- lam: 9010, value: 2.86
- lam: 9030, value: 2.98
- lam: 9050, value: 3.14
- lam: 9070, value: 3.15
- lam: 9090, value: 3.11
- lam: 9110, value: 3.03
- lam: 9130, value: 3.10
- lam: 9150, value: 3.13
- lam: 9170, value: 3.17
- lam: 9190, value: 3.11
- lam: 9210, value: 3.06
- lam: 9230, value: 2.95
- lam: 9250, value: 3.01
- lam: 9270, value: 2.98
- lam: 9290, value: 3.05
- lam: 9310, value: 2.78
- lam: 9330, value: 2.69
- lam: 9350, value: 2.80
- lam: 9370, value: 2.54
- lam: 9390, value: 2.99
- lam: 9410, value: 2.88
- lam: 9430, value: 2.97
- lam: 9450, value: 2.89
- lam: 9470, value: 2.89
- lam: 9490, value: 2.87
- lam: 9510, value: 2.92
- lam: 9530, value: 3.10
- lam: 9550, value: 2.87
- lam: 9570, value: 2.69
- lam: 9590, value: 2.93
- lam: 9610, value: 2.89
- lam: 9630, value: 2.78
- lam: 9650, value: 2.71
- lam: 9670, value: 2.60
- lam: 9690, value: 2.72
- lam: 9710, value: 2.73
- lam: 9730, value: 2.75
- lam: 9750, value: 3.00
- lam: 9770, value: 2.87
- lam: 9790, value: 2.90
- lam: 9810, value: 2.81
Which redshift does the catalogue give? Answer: 0.215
